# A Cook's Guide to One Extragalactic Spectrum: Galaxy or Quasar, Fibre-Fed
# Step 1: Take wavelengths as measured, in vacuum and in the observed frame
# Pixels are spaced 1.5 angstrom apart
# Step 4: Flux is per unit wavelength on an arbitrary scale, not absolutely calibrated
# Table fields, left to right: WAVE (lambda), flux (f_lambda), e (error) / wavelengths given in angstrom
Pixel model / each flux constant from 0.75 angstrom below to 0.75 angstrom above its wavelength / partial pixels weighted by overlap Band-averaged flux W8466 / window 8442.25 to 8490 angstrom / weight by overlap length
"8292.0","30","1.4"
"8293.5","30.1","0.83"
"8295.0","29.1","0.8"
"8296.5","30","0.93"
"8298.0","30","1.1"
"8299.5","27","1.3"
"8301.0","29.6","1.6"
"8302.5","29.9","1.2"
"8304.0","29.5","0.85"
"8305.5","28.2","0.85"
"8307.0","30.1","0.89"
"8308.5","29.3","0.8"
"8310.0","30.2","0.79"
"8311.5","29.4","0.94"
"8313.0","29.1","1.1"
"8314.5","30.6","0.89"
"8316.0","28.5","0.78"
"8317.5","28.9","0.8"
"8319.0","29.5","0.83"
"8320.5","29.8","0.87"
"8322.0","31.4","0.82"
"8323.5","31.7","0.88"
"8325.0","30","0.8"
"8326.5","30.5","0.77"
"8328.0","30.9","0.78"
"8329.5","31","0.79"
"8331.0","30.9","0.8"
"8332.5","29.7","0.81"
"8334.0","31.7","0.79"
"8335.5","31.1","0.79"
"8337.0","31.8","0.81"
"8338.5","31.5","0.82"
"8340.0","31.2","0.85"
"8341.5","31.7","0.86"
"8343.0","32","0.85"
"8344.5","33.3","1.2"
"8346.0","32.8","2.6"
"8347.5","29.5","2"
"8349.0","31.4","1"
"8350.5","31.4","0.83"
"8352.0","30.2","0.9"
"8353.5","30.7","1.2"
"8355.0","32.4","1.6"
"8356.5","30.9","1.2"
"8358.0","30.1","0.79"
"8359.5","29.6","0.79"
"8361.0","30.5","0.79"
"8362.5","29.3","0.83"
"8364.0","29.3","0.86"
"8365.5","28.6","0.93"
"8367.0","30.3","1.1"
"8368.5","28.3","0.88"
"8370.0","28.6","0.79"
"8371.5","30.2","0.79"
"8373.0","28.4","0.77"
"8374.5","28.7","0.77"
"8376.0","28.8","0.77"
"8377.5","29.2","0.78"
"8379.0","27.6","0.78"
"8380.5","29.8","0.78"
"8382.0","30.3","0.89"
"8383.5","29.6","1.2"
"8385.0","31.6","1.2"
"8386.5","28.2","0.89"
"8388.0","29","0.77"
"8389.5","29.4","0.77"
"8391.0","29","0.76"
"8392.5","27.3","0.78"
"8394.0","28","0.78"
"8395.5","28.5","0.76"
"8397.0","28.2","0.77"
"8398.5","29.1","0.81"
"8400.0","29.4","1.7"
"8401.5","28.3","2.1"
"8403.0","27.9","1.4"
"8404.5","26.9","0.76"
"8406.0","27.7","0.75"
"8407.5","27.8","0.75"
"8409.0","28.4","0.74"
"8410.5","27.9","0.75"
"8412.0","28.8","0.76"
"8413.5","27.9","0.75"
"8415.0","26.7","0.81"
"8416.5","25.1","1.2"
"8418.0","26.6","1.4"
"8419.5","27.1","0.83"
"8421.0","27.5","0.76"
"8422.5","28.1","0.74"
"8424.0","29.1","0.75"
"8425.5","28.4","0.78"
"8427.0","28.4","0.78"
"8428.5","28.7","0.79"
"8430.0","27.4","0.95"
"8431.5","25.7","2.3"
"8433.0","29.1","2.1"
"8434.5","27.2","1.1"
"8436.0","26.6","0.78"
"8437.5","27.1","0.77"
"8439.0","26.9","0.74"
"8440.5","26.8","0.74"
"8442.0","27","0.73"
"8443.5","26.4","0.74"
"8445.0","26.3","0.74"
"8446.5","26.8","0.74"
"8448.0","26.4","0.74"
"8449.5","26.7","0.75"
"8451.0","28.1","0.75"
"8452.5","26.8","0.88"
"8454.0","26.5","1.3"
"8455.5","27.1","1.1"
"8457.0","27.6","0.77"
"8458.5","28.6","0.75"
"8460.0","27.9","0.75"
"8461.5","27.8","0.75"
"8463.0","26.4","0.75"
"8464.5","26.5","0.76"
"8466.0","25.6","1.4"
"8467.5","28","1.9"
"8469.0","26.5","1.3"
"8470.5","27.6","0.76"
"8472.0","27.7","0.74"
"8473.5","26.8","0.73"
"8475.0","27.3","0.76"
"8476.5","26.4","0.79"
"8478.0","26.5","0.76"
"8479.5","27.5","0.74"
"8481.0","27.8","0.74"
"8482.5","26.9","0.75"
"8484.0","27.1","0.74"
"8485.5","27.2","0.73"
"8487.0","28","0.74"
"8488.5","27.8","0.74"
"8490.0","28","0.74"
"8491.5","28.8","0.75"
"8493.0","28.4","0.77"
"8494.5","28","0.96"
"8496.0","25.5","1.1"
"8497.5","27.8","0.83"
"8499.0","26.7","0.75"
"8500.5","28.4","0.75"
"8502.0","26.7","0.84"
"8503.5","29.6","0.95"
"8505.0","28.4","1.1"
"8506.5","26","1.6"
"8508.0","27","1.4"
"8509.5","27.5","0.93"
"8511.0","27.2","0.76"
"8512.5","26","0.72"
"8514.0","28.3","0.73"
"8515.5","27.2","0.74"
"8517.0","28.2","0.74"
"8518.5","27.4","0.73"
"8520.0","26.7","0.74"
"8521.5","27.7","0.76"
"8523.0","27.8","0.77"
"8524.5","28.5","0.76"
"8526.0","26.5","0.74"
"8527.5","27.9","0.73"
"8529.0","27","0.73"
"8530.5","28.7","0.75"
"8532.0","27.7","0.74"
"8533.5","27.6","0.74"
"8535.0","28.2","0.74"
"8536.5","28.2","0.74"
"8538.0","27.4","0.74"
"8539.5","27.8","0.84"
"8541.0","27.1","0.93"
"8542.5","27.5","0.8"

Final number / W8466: 27.1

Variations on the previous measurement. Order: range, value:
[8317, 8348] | 31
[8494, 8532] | 27.5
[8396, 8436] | 27.8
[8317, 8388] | 30.3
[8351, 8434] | 28.7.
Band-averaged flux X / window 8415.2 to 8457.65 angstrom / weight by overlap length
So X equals 27.2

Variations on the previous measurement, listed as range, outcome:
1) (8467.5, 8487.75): 27.2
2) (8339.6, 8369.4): 30.7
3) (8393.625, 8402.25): 28.6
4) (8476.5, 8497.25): 27.5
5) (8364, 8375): 29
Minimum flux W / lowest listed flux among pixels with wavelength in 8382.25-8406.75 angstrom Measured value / 26.9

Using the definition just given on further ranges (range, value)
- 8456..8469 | 25.6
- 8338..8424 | 25.1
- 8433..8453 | 26.3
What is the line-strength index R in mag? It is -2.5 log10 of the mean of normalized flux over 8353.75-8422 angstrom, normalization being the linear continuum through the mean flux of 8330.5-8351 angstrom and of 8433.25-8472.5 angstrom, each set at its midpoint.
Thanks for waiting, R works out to 0.032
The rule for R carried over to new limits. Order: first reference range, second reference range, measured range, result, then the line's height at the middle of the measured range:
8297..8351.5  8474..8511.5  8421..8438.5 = 0.03 mag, 28.6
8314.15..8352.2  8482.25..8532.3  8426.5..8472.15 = 0.06 mag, 28.7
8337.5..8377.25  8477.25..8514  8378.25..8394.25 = 0.02 mag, 29.8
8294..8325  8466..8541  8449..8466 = 0.03 mag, 28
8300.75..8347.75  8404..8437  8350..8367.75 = -0.03 mag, 29.5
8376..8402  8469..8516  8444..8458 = 0.04 mag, 28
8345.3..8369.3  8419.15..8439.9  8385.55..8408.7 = 0.02 mag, 28.9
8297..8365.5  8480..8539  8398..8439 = 0.05 mag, 29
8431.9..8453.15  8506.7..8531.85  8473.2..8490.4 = 0.00 mag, 27.2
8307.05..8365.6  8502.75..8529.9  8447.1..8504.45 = 0.03 mag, 28.2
